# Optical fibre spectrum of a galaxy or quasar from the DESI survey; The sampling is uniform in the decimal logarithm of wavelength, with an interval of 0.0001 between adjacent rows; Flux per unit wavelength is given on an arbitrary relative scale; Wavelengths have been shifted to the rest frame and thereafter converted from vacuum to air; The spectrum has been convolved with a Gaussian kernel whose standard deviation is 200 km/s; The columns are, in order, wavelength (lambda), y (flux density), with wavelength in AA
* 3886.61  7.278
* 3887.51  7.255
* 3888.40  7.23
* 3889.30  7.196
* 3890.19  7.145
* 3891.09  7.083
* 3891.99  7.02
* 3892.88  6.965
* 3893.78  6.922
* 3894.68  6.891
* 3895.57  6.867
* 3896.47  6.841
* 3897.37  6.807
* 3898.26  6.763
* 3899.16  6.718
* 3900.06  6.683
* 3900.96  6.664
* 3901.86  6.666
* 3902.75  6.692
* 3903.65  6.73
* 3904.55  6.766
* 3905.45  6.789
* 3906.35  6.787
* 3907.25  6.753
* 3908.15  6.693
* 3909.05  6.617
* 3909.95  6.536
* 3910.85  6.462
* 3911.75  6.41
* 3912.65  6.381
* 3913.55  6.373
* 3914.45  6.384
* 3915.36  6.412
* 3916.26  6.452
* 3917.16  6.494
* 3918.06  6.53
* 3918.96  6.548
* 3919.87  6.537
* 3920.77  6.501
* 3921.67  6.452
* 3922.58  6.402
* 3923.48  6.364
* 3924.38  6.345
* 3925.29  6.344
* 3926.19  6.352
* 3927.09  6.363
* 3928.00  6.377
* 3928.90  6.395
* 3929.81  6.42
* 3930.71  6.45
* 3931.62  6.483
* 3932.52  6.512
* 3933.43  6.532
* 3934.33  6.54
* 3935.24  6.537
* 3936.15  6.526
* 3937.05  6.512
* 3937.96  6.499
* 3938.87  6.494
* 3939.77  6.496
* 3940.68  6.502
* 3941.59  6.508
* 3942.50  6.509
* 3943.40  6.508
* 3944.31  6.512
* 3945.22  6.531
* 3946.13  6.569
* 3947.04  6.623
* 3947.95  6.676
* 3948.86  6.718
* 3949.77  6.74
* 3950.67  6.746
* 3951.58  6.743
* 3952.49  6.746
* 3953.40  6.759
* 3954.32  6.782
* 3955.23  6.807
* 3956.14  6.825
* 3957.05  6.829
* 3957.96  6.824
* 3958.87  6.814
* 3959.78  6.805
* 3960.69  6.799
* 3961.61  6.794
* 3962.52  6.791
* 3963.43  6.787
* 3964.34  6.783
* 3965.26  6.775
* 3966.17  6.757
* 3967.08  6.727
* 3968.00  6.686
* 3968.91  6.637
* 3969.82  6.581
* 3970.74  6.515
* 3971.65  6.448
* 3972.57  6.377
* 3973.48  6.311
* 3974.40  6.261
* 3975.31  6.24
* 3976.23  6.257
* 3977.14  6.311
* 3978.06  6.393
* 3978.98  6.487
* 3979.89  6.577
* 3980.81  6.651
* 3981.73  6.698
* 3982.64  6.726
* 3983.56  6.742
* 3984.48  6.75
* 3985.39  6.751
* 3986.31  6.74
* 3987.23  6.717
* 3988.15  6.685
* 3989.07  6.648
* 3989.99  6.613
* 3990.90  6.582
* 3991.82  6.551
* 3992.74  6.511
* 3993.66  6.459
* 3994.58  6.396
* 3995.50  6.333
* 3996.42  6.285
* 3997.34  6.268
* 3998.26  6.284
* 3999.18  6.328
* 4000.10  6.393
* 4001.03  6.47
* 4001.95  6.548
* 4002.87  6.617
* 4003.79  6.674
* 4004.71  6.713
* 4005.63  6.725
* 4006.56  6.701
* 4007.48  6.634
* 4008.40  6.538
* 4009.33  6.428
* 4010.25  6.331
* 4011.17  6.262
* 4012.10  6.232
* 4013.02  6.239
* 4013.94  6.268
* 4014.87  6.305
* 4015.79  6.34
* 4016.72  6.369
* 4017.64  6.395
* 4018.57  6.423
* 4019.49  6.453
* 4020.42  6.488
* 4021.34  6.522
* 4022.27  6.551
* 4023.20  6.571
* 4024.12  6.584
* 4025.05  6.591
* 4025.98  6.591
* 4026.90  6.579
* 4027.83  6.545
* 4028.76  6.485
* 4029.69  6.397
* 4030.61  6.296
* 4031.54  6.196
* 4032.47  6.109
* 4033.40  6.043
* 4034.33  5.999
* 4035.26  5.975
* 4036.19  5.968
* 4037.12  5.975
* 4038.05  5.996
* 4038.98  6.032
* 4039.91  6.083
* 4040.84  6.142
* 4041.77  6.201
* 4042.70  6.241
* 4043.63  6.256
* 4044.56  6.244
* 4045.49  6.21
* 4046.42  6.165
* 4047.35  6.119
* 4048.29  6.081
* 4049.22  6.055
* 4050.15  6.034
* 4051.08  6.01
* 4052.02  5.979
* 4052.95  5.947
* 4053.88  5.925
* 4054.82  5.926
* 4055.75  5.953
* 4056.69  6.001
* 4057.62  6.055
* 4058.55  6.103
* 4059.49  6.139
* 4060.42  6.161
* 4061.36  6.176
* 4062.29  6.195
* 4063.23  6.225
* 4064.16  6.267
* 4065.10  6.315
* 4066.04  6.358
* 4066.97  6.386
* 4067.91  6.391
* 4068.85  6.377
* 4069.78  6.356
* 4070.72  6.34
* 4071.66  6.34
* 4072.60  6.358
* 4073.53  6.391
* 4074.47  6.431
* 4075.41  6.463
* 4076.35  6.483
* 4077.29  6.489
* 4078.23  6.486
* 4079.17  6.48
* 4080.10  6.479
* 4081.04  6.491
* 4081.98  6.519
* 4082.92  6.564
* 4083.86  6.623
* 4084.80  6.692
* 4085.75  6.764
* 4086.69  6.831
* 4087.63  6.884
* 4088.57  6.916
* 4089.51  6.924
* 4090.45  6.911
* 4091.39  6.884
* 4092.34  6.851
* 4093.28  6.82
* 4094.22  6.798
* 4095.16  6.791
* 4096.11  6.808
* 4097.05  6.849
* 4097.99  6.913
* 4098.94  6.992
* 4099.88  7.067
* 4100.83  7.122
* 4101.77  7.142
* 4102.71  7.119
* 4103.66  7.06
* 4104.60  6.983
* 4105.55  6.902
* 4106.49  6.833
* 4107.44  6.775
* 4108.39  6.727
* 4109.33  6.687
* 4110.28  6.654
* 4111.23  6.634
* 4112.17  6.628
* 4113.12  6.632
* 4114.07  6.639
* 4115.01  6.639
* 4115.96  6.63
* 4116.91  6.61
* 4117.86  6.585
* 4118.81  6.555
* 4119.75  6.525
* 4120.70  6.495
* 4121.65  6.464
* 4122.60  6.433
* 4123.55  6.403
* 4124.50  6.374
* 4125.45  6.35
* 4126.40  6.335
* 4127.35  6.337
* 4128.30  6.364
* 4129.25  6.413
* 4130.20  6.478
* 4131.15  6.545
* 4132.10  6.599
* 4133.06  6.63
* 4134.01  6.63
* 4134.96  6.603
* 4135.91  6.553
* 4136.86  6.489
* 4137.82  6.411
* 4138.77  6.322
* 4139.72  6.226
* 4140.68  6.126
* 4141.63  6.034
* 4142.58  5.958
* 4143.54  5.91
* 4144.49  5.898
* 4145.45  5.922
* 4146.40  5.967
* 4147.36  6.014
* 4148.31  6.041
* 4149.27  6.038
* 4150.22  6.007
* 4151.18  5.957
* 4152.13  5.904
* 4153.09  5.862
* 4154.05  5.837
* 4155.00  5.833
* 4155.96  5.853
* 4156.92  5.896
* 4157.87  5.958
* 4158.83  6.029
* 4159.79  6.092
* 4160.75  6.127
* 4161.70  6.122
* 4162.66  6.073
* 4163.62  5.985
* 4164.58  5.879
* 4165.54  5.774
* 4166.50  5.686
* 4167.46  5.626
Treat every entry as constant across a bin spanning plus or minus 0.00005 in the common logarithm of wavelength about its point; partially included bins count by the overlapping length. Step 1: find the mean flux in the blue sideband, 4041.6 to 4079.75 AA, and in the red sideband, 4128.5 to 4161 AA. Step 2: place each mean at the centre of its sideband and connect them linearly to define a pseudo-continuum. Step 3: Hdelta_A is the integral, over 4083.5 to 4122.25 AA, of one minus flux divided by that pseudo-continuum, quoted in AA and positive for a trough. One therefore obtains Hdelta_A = -3.8 AA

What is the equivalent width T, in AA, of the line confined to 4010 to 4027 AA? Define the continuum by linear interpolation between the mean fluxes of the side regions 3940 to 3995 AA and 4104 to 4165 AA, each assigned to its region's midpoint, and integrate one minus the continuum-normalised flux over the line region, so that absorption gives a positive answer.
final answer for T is 0.28 AA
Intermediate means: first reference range 6.63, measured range 6.43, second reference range 6.32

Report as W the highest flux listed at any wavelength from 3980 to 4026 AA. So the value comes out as 6.751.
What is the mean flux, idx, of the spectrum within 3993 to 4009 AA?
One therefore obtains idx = 6.49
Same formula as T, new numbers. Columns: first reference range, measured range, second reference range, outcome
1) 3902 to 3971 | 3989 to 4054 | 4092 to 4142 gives 2.77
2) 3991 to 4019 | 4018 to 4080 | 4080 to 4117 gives 3.29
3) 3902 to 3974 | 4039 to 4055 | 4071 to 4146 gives 1.19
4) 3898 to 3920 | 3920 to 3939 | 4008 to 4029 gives 0.33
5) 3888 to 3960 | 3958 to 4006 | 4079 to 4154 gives 0.22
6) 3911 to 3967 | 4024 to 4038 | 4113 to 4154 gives 0.39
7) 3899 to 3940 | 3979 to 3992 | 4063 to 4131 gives -0.22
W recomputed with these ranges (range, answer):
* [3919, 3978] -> 6.829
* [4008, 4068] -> 6.591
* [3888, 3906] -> 7.23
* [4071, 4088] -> 6.884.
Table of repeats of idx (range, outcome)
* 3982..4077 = 6.34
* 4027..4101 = 6.38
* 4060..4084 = 6.39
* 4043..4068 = 6.13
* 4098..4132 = 6.66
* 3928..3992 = 6.61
